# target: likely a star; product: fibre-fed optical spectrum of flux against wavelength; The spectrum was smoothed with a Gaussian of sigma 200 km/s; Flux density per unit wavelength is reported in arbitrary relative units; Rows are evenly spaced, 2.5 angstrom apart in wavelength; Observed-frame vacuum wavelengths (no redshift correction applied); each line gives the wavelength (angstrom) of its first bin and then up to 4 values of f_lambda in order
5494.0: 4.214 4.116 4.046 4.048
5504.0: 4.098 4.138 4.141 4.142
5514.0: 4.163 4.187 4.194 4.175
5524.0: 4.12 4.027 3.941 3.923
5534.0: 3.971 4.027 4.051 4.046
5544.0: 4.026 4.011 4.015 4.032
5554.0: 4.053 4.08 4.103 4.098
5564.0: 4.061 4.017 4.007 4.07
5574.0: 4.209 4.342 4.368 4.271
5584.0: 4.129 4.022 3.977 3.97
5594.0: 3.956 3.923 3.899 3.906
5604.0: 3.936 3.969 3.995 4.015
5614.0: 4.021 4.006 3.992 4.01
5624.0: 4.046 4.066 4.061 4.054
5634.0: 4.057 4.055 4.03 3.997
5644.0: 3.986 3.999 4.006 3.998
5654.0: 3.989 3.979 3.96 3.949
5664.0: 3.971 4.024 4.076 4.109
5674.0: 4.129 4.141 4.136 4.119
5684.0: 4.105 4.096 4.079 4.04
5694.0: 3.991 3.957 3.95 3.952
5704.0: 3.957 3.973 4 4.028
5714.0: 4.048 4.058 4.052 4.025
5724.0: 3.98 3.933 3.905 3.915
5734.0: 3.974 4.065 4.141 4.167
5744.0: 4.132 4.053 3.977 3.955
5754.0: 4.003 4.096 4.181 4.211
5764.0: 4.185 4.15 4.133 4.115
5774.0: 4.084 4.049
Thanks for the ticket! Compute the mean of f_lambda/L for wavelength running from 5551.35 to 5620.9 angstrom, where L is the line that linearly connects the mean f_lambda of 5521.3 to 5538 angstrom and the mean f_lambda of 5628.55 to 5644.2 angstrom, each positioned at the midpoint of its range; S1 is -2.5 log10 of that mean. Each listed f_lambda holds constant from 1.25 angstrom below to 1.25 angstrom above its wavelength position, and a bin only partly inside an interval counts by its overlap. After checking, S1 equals -0.01 mag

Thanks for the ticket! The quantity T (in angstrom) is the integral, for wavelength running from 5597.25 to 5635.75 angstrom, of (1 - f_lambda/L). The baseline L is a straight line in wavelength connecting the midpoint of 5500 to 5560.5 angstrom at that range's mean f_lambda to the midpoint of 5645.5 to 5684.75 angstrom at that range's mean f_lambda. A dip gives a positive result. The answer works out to 0.5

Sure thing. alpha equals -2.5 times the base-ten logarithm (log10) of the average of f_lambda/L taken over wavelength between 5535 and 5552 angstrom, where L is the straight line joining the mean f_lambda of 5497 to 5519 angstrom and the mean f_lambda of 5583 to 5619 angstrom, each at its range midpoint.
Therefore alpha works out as 0.01 mag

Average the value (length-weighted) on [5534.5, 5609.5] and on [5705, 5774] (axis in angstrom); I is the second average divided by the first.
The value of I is 1.00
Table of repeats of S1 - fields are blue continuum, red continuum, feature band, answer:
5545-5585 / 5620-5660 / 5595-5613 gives 0.031 mag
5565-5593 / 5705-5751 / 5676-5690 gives -0.016 mag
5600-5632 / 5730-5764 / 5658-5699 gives -0.005 mag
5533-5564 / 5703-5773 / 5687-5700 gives 0.011 mag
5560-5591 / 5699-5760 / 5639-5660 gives 0.023 mag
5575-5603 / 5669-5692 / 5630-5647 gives 0.017 mag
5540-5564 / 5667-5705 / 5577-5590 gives -0.030 mag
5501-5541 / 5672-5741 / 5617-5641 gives 0.004 mag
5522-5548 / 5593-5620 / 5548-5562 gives -0.016 mag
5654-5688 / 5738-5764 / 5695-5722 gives 0.021 mag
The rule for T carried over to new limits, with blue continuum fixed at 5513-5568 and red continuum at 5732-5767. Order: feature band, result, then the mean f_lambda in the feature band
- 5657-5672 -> 0.2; 4.01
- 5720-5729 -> 0.2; 3.97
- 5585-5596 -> 0.2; 3.98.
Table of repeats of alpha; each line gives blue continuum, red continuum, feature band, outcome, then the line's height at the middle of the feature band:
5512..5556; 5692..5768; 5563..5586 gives -0.028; 4.05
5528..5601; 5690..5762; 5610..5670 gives 0.007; 4.04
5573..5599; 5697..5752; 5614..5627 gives 0.016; 4.08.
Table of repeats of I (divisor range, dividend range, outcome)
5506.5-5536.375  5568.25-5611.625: 0.99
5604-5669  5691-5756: 1.00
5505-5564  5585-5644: 0.98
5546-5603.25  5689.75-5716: 0.98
